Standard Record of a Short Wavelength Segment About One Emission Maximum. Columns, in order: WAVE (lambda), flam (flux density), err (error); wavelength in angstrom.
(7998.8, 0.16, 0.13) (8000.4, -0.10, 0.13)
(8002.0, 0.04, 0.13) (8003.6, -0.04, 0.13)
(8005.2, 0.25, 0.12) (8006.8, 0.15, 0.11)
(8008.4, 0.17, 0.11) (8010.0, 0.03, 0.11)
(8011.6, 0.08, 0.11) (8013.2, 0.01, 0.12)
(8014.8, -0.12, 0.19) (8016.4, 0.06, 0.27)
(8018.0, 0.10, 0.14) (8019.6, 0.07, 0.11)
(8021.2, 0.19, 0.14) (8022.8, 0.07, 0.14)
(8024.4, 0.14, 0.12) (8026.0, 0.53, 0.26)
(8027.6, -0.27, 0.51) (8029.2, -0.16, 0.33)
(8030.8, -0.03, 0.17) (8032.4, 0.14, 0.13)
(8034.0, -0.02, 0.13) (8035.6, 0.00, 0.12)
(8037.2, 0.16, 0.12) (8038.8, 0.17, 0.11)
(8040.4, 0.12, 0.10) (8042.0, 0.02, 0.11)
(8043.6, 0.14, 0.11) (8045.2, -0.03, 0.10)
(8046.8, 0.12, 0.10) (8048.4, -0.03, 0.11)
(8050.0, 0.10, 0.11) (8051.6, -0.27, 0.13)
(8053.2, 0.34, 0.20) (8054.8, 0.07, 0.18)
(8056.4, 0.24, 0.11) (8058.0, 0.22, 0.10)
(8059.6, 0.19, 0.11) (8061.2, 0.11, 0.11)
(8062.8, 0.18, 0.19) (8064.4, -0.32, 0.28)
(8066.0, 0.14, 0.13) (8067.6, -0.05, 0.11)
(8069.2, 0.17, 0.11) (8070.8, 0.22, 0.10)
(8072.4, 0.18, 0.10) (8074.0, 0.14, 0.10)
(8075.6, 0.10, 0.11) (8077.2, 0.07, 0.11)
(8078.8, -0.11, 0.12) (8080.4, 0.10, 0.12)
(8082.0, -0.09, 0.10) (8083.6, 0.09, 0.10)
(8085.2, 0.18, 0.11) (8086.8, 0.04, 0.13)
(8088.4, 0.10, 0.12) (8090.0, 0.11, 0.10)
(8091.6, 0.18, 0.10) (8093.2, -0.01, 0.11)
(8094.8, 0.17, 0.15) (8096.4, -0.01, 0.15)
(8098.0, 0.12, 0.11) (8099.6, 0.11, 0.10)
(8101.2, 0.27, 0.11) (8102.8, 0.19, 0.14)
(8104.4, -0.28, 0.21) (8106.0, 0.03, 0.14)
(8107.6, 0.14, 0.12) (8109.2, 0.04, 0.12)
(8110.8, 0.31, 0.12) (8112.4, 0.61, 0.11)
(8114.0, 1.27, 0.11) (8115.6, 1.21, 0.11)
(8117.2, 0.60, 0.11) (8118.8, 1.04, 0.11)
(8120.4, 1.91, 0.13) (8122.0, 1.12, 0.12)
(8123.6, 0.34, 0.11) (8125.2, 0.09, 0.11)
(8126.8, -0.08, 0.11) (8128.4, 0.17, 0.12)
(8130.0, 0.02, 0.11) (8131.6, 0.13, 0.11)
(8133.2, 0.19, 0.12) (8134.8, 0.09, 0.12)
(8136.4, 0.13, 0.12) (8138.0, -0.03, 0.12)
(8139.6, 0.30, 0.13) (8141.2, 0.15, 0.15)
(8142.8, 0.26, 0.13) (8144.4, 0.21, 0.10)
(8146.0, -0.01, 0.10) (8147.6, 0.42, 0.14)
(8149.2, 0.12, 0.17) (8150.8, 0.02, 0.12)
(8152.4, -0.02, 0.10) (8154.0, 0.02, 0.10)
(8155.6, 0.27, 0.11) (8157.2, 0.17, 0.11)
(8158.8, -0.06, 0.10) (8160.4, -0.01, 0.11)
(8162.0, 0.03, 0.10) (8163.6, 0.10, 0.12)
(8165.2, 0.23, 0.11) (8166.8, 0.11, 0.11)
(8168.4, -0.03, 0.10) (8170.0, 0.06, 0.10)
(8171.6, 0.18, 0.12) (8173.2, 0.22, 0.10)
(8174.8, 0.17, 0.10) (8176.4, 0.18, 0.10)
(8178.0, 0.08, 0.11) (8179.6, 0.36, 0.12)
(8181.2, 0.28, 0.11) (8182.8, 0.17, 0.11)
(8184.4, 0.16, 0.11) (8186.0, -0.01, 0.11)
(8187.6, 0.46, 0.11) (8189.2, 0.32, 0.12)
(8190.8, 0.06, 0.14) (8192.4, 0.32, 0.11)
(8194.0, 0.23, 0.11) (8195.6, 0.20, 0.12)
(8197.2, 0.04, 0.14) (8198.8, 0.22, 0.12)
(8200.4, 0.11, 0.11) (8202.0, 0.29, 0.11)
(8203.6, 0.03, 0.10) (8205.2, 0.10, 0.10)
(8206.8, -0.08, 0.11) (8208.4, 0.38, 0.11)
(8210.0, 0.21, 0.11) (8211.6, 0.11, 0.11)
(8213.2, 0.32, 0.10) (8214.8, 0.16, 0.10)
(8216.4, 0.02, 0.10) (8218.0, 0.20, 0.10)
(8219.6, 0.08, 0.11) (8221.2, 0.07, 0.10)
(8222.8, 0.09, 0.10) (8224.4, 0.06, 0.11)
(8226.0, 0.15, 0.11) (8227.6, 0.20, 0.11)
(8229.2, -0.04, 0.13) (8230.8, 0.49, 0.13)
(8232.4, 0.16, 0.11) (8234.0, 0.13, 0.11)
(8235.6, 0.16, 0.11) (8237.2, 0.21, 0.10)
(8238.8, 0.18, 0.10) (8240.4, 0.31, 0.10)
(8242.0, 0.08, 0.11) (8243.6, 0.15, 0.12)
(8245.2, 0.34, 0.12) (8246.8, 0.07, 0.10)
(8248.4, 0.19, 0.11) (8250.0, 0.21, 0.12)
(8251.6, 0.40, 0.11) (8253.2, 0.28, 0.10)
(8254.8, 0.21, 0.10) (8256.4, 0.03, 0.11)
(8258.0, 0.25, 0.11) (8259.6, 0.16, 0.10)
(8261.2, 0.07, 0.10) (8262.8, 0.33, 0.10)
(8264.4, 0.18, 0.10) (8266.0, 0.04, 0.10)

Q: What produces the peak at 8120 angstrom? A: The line [O II] 3727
